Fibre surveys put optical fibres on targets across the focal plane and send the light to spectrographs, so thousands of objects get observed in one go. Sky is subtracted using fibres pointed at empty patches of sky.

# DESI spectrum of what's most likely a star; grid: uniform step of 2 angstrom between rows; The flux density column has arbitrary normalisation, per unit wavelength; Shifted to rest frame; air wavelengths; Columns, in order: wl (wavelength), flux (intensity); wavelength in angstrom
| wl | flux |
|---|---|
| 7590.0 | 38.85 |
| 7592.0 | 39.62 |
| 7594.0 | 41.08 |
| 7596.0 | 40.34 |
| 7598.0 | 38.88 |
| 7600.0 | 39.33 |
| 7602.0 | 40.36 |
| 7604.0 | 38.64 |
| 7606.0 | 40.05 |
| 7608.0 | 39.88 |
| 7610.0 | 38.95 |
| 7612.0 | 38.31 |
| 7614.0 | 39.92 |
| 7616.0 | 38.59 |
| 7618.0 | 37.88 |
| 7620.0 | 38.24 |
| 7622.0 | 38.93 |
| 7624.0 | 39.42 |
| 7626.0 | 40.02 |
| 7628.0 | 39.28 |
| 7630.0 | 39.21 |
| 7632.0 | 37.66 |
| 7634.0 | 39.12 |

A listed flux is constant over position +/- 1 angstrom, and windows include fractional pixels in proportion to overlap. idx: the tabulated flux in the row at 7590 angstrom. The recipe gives 38.85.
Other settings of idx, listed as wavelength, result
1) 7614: 39.92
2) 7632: 37.66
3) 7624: 39.42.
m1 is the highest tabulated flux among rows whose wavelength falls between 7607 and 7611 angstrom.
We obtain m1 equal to 39.88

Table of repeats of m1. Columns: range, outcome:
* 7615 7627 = 40.02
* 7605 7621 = 40.05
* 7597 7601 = 39.33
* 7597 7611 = 40.36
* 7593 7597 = 41.08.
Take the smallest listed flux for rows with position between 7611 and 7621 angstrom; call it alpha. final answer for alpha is 37.88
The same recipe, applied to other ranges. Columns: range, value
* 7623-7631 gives 39.21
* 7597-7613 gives 38.31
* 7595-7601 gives 38.88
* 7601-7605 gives 38.64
